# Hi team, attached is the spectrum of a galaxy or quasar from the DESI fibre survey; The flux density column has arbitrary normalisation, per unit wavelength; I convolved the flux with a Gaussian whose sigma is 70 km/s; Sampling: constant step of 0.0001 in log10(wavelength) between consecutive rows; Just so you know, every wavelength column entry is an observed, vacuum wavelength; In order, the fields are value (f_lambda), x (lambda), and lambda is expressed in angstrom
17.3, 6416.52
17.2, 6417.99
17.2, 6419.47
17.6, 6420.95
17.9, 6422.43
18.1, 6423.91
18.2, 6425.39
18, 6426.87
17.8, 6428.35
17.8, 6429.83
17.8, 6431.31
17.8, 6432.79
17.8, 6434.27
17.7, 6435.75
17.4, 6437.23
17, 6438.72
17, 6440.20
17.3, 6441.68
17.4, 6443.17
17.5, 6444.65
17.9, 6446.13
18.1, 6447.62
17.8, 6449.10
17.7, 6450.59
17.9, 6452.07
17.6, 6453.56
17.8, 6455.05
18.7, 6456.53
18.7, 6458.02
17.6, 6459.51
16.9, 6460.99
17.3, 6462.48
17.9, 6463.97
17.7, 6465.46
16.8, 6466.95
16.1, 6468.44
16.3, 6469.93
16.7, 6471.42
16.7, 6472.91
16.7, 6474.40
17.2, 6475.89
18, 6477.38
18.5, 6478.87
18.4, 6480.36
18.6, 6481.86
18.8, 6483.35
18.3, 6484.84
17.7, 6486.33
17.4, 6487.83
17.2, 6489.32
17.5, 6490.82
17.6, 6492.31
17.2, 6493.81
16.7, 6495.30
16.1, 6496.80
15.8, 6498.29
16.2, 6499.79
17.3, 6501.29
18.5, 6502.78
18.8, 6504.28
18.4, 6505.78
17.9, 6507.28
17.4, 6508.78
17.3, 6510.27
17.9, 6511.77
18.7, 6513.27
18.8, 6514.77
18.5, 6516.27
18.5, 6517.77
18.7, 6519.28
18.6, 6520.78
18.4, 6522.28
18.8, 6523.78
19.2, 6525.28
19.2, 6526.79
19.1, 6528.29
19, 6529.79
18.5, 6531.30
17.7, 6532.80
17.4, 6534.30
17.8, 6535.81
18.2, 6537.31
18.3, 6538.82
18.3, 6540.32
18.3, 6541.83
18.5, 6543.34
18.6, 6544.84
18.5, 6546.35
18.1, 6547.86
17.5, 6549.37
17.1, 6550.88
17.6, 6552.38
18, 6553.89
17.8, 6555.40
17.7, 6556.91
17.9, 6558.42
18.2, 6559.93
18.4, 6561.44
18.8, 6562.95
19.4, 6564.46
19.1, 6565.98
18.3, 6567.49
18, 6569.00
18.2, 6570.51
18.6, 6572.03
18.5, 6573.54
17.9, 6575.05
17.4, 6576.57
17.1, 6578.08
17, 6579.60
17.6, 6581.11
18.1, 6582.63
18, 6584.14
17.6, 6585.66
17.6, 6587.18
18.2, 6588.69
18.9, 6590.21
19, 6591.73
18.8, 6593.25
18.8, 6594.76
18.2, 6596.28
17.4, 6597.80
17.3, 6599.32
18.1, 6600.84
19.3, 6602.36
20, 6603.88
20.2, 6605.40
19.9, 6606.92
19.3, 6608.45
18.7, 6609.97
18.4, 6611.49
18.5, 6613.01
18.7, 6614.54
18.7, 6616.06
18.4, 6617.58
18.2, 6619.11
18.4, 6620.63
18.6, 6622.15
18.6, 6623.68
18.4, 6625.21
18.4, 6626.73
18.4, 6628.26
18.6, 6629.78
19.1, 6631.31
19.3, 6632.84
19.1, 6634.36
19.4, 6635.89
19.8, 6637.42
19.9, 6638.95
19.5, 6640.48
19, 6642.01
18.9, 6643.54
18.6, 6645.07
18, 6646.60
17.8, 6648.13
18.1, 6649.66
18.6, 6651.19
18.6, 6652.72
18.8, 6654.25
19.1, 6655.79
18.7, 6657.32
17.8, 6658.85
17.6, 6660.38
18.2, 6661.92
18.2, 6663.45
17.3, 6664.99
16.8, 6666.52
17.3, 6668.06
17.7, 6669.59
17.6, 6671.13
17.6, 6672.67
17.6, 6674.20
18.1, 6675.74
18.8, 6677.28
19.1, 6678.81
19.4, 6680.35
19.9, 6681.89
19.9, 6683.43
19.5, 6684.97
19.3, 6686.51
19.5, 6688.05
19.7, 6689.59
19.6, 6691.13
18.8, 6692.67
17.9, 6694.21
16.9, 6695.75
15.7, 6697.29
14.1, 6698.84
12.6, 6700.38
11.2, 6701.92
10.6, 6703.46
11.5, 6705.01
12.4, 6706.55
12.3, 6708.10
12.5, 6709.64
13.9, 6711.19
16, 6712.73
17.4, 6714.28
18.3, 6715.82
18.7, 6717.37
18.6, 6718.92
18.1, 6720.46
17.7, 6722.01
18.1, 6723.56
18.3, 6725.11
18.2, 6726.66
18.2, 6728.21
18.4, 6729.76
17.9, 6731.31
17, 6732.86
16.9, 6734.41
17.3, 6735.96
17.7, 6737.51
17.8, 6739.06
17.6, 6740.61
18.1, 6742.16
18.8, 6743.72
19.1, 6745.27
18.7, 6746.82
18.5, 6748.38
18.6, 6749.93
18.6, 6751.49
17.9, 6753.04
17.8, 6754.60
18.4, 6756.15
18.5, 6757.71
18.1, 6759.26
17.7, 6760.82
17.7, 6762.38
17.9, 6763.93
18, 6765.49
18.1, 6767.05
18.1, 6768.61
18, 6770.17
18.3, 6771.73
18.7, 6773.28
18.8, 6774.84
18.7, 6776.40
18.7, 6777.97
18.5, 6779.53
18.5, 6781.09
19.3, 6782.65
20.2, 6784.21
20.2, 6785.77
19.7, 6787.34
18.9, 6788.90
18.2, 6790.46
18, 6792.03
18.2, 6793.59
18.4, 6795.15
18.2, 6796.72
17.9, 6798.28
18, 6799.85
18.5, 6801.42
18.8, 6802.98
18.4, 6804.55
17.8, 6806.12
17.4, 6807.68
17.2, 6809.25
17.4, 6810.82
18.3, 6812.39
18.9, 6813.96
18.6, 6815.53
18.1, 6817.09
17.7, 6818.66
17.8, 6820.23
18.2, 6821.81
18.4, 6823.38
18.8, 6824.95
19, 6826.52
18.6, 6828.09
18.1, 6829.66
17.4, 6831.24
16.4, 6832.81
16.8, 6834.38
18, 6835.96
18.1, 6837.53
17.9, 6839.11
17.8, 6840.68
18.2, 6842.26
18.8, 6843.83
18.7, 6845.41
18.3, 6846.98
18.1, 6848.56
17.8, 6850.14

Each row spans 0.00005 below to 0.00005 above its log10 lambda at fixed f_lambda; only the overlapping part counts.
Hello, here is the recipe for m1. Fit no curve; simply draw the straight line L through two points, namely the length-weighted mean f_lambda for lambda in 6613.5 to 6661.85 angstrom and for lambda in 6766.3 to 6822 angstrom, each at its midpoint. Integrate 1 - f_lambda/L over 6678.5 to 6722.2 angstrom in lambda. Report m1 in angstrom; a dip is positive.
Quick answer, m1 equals 4.8 angstrom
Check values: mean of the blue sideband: 18.7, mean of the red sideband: 18.4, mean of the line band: 16.5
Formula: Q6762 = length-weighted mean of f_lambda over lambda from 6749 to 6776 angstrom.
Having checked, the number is 18.2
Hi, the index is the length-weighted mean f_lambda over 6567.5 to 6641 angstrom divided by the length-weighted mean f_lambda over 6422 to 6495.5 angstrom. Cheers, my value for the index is 1.05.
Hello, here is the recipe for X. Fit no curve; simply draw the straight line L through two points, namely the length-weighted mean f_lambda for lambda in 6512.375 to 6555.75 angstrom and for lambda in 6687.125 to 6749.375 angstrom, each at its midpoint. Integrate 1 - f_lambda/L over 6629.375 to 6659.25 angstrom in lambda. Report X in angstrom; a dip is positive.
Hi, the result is -2.5 angstrom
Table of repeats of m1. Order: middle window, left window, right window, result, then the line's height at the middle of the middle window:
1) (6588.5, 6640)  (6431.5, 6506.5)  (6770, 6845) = -2.7 angstrom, 17.9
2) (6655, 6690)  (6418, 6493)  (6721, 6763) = -1.0 angstrom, 18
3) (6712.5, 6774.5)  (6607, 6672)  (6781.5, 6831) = 1.3 angstrom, 18.5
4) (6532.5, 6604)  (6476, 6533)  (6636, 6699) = 0.2 angstrom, 18.2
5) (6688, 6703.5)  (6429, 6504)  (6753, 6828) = 1.7 angstrom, 18.1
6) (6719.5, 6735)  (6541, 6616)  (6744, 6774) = 0.3 angstrom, 18.3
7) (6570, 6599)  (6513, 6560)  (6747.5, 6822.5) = 0.4 angstrom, 18.3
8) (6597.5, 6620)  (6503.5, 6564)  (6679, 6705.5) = -1.4 angstrom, 17.6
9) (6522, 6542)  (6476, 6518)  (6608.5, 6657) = -0.5 angstrom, 18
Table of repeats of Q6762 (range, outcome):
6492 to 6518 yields 17.6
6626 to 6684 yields 18.5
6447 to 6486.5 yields 17.6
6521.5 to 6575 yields 18.3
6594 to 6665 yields 18.7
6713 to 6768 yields 18.1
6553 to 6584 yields 18.1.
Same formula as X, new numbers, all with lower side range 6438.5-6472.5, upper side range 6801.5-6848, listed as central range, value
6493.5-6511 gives 0.24 angstrom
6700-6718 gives 3.97 angstrom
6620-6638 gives -1.10 angstrom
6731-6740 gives 0.26 angstrom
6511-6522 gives -0.60 angstrom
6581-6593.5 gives -0.37 angstrom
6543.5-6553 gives -0.17 angstrom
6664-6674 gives 0.23 angstrom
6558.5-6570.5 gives -0.61 angstrom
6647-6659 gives -0.45 angstrom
